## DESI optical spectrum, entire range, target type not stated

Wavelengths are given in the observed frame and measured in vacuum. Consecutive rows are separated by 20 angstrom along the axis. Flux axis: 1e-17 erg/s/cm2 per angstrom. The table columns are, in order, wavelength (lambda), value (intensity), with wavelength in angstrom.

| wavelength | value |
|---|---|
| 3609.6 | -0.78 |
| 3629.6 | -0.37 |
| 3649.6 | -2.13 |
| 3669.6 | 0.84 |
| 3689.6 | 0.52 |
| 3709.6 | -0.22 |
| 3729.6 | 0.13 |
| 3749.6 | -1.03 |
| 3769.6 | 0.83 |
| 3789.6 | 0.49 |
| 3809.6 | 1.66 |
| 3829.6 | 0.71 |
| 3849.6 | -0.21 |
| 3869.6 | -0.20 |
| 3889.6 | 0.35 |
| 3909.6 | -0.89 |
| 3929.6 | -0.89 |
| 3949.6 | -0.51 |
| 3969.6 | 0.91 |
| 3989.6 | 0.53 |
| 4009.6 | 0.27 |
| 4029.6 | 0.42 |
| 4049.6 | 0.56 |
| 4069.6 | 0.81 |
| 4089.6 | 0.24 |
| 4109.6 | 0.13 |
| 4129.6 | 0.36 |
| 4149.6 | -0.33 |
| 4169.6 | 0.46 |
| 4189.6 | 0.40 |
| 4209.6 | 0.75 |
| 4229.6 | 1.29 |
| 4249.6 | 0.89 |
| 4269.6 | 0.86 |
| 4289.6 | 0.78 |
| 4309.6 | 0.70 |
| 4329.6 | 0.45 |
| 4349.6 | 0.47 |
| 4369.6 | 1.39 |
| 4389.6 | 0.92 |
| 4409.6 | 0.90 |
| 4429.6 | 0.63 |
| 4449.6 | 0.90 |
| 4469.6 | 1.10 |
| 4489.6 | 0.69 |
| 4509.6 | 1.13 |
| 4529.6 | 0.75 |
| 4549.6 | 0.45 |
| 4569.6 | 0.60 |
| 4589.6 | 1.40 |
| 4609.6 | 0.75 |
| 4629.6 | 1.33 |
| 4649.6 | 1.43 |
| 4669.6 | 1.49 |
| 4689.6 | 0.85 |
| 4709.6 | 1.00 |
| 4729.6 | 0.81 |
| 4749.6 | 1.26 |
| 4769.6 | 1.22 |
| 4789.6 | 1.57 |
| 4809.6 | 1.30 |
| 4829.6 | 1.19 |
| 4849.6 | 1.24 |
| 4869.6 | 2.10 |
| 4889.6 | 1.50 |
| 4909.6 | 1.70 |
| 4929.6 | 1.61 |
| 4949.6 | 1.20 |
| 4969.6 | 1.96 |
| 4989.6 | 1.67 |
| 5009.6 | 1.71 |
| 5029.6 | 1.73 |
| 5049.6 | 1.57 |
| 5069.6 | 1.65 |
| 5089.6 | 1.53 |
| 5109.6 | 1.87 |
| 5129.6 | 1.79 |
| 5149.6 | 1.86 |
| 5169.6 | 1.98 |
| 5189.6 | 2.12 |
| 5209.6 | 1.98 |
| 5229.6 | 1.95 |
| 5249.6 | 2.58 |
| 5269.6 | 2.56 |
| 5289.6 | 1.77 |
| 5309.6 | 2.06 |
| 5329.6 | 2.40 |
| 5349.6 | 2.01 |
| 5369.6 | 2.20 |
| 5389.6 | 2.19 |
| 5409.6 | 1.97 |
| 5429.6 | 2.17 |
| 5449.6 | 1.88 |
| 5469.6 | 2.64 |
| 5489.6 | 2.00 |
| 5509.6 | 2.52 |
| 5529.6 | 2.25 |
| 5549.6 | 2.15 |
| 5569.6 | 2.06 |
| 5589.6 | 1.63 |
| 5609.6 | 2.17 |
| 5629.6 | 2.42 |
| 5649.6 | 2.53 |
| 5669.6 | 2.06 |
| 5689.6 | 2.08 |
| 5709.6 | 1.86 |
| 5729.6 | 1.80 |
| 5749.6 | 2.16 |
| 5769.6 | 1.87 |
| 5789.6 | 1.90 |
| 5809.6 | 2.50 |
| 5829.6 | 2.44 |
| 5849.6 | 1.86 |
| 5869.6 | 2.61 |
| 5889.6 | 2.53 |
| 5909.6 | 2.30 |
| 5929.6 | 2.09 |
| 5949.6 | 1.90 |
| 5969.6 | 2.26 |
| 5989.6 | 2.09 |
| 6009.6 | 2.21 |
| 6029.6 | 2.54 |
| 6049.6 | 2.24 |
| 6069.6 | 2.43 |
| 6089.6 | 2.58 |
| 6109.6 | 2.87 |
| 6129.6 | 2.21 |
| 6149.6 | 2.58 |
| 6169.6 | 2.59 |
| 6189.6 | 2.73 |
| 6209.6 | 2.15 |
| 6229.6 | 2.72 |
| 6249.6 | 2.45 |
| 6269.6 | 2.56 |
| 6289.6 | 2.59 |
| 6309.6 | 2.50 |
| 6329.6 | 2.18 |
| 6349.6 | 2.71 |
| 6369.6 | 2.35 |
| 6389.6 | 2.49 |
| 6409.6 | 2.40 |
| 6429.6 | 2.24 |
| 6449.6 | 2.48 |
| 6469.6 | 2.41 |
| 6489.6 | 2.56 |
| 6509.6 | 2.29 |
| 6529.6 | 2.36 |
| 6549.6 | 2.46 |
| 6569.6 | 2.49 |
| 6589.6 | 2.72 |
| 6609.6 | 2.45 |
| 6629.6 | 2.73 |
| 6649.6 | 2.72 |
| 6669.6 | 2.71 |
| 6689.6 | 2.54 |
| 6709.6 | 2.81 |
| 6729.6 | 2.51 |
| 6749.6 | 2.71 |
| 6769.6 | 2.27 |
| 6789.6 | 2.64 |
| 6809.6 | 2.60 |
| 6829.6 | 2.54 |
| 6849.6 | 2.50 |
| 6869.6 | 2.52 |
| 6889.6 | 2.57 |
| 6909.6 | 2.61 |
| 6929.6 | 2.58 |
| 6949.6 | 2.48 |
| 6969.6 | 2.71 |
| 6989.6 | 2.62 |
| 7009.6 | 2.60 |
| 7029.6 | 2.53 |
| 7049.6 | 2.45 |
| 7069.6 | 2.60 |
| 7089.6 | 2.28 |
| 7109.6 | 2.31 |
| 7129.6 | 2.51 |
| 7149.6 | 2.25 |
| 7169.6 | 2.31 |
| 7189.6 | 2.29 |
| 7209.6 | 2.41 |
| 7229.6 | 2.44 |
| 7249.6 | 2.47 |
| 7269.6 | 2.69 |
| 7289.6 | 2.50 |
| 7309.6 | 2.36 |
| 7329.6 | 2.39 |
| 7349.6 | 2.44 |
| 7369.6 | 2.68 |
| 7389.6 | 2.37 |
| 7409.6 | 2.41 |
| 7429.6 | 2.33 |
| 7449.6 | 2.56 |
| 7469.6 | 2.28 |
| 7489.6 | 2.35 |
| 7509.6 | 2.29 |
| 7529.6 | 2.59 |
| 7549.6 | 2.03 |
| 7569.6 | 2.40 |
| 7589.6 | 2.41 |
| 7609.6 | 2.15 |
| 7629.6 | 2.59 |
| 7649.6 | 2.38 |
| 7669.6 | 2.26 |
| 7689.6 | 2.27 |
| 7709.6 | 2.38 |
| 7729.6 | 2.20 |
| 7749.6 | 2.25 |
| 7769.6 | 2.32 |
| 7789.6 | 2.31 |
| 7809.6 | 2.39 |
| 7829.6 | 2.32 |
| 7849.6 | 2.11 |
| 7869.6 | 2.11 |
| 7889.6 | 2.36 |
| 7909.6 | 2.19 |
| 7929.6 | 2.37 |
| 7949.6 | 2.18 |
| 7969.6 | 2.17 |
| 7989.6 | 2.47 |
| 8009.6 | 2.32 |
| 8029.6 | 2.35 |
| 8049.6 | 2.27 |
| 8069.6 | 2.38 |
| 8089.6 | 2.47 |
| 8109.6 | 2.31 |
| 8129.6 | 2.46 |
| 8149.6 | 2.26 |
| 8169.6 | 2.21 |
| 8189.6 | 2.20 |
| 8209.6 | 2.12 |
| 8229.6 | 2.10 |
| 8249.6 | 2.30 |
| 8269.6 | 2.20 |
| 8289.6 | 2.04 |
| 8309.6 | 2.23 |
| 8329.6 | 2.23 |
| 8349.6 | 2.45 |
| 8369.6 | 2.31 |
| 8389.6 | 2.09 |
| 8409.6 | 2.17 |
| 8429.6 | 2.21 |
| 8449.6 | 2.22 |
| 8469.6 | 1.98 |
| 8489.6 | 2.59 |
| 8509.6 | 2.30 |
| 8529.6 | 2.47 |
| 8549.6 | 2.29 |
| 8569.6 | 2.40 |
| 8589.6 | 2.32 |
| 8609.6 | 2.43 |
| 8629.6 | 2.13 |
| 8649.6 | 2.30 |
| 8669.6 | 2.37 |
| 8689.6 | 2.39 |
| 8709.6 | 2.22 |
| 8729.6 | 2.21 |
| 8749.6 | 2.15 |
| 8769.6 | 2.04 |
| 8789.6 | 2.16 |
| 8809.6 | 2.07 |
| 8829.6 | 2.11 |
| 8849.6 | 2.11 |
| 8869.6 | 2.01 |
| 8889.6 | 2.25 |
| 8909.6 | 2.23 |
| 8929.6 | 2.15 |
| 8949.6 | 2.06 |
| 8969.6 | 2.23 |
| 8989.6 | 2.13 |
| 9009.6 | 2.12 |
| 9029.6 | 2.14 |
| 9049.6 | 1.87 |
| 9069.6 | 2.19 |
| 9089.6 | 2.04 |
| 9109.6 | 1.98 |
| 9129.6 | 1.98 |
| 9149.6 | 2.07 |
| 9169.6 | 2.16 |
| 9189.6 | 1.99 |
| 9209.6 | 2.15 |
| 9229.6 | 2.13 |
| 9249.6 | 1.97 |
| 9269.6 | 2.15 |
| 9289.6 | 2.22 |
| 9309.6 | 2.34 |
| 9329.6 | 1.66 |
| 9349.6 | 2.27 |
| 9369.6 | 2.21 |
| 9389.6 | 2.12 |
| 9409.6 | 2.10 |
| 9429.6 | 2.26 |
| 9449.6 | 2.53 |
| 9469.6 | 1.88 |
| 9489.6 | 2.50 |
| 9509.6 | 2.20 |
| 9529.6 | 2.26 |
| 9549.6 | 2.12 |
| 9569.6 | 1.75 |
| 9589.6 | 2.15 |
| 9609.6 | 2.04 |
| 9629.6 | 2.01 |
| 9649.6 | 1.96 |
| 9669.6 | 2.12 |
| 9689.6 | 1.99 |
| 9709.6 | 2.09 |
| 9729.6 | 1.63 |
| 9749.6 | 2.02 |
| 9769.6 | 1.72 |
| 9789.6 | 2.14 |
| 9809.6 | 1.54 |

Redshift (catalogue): 0.15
